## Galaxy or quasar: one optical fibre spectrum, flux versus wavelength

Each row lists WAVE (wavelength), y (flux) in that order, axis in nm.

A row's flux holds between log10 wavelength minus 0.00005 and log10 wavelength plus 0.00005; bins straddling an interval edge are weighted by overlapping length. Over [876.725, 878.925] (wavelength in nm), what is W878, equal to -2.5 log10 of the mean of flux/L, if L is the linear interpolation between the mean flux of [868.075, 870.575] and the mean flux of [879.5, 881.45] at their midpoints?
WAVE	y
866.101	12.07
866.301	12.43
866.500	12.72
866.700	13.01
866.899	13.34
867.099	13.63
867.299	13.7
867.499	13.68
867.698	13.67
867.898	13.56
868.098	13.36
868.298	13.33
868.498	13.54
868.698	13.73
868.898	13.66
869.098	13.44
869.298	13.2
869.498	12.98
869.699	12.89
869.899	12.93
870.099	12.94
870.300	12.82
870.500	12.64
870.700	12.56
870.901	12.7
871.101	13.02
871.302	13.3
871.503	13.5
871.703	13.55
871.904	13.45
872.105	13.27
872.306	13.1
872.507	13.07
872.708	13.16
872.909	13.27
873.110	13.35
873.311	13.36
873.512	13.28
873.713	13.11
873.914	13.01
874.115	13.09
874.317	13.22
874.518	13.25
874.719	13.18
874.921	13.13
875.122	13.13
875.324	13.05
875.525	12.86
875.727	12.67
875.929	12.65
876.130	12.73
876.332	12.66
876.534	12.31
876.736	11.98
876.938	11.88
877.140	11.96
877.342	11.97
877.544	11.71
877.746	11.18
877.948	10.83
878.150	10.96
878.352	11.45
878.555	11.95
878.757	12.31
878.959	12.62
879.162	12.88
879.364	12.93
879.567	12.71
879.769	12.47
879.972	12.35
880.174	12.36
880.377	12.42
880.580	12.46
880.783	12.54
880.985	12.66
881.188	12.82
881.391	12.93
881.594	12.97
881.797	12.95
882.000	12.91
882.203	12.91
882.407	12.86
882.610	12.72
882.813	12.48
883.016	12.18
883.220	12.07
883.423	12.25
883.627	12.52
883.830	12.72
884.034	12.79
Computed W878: 0.09 mag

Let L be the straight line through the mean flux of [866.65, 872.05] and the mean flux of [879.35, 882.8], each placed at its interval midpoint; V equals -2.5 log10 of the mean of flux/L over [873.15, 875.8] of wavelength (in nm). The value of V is -0.01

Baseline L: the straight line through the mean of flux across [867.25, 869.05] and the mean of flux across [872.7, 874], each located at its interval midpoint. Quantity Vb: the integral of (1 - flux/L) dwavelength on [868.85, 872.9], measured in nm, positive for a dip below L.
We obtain 0.09 nm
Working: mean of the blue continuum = 13.6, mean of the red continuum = 13.2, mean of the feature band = 13.1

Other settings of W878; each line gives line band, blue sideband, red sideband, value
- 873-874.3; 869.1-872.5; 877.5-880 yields -0.04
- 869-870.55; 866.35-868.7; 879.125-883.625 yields 0.02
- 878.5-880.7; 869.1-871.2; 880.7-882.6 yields 0.03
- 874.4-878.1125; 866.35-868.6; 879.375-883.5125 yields 0.05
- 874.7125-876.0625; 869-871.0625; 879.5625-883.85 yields -0.01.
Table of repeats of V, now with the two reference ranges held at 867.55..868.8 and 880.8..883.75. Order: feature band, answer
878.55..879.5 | 0.02 mag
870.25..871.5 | 0.04 mag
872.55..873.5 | 0.00 mag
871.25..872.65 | 0.00 mag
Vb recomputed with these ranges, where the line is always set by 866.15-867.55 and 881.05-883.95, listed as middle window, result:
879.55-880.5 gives 0.02 nm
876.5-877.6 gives 0.07 nm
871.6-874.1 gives -0.05 nm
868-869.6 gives -0.04 nm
